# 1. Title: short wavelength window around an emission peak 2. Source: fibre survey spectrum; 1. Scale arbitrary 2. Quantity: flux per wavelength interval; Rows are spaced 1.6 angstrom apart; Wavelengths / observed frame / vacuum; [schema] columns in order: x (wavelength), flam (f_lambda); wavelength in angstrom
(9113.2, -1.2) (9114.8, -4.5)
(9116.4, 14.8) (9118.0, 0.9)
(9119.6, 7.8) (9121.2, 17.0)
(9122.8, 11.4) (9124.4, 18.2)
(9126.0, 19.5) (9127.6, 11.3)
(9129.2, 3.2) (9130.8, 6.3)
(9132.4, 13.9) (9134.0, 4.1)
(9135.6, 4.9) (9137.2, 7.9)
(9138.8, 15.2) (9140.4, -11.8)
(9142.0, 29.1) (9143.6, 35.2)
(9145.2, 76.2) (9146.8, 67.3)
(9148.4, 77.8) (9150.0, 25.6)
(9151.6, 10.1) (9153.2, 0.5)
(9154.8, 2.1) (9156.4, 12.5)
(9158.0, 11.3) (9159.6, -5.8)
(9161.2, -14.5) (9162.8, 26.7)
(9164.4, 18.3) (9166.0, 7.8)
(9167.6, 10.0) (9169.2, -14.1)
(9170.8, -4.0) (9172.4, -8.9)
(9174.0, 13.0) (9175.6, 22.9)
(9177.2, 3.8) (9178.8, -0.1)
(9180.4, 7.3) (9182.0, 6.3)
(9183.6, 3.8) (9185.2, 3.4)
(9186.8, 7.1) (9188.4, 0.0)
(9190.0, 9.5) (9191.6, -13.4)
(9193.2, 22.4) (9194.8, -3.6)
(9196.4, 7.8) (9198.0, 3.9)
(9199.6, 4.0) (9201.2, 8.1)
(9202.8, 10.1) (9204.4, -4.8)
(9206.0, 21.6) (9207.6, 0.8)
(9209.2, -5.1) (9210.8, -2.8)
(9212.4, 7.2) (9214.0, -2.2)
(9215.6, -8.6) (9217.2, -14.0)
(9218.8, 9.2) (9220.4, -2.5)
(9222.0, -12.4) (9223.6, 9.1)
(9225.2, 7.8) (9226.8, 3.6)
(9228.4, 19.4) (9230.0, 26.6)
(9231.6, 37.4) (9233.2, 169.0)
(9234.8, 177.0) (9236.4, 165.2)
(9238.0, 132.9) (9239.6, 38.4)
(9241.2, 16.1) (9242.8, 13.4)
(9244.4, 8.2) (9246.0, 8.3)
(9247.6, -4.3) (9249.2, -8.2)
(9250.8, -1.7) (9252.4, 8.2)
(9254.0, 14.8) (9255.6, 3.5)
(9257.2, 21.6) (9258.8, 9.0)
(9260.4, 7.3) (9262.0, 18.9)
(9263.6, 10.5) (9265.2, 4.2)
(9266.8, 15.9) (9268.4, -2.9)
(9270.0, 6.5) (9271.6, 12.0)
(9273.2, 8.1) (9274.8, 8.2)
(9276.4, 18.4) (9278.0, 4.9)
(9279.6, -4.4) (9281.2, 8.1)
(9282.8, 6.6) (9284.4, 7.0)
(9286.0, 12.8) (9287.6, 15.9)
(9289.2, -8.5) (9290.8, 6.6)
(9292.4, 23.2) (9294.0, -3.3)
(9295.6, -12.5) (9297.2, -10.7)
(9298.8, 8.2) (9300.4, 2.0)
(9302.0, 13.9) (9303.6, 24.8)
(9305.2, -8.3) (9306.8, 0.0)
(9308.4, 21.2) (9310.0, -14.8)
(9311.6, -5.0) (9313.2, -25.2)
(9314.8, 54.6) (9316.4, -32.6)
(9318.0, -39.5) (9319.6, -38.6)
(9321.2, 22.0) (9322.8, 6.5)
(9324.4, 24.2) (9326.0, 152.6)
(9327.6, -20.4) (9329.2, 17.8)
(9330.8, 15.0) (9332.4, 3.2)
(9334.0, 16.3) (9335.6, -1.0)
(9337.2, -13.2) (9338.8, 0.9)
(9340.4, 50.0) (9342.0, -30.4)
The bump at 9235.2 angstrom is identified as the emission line [O III]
